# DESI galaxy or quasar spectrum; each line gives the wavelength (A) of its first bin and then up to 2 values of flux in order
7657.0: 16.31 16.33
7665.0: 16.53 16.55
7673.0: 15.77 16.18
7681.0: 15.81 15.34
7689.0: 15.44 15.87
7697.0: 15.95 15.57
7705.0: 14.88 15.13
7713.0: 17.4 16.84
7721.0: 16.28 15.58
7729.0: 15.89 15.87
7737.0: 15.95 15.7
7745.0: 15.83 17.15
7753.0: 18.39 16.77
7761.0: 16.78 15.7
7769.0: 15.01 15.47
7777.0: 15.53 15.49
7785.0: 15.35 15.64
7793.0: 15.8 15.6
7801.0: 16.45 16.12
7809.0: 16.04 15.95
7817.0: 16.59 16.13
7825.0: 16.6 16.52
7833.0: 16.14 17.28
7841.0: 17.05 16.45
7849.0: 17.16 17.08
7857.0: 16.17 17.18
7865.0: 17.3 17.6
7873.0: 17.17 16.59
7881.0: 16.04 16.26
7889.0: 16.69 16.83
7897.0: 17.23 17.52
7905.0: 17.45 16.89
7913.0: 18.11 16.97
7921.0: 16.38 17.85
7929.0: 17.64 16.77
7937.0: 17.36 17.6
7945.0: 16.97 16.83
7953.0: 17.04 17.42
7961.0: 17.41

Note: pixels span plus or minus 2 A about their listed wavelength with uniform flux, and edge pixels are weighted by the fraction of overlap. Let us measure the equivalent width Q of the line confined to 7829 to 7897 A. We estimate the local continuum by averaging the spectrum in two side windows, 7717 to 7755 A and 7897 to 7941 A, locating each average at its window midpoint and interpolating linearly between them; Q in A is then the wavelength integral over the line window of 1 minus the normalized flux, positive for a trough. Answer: 0.8 A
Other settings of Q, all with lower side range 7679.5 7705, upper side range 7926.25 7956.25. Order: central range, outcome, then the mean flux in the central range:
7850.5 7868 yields -0.3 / 17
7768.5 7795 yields 1.1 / 15.5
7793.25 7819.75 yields 0.4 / 16.1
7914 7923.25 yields 0.1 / 16.9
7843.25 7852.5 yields -0.1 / 16.9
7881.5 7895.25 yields 0.3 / 16.5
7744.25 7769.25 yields -1.0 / 16.7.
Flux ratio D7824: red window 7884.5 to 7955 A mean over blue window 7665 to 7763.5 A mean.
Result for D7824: 1.06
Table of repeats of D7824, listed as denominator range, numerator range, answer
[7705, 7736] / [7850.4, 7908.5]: 1.06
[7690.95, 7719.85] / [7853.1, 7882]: 1.06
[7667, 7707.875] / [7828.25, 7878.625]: 1.08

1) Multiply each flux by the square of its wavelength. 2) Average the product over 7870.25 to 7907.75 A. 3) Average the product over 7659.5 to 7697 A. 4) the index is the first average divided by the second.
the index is 1.12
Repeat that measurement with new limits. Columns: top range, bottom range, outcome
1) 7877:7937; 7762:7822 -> 1.11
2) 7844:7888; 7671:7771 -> 1.09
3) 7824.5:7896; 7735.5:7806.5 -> 1.07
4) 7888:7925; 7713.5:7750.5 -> 1.11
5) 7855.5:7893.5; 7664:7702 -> 1.11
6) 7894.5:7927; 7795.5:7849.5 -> 1.08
